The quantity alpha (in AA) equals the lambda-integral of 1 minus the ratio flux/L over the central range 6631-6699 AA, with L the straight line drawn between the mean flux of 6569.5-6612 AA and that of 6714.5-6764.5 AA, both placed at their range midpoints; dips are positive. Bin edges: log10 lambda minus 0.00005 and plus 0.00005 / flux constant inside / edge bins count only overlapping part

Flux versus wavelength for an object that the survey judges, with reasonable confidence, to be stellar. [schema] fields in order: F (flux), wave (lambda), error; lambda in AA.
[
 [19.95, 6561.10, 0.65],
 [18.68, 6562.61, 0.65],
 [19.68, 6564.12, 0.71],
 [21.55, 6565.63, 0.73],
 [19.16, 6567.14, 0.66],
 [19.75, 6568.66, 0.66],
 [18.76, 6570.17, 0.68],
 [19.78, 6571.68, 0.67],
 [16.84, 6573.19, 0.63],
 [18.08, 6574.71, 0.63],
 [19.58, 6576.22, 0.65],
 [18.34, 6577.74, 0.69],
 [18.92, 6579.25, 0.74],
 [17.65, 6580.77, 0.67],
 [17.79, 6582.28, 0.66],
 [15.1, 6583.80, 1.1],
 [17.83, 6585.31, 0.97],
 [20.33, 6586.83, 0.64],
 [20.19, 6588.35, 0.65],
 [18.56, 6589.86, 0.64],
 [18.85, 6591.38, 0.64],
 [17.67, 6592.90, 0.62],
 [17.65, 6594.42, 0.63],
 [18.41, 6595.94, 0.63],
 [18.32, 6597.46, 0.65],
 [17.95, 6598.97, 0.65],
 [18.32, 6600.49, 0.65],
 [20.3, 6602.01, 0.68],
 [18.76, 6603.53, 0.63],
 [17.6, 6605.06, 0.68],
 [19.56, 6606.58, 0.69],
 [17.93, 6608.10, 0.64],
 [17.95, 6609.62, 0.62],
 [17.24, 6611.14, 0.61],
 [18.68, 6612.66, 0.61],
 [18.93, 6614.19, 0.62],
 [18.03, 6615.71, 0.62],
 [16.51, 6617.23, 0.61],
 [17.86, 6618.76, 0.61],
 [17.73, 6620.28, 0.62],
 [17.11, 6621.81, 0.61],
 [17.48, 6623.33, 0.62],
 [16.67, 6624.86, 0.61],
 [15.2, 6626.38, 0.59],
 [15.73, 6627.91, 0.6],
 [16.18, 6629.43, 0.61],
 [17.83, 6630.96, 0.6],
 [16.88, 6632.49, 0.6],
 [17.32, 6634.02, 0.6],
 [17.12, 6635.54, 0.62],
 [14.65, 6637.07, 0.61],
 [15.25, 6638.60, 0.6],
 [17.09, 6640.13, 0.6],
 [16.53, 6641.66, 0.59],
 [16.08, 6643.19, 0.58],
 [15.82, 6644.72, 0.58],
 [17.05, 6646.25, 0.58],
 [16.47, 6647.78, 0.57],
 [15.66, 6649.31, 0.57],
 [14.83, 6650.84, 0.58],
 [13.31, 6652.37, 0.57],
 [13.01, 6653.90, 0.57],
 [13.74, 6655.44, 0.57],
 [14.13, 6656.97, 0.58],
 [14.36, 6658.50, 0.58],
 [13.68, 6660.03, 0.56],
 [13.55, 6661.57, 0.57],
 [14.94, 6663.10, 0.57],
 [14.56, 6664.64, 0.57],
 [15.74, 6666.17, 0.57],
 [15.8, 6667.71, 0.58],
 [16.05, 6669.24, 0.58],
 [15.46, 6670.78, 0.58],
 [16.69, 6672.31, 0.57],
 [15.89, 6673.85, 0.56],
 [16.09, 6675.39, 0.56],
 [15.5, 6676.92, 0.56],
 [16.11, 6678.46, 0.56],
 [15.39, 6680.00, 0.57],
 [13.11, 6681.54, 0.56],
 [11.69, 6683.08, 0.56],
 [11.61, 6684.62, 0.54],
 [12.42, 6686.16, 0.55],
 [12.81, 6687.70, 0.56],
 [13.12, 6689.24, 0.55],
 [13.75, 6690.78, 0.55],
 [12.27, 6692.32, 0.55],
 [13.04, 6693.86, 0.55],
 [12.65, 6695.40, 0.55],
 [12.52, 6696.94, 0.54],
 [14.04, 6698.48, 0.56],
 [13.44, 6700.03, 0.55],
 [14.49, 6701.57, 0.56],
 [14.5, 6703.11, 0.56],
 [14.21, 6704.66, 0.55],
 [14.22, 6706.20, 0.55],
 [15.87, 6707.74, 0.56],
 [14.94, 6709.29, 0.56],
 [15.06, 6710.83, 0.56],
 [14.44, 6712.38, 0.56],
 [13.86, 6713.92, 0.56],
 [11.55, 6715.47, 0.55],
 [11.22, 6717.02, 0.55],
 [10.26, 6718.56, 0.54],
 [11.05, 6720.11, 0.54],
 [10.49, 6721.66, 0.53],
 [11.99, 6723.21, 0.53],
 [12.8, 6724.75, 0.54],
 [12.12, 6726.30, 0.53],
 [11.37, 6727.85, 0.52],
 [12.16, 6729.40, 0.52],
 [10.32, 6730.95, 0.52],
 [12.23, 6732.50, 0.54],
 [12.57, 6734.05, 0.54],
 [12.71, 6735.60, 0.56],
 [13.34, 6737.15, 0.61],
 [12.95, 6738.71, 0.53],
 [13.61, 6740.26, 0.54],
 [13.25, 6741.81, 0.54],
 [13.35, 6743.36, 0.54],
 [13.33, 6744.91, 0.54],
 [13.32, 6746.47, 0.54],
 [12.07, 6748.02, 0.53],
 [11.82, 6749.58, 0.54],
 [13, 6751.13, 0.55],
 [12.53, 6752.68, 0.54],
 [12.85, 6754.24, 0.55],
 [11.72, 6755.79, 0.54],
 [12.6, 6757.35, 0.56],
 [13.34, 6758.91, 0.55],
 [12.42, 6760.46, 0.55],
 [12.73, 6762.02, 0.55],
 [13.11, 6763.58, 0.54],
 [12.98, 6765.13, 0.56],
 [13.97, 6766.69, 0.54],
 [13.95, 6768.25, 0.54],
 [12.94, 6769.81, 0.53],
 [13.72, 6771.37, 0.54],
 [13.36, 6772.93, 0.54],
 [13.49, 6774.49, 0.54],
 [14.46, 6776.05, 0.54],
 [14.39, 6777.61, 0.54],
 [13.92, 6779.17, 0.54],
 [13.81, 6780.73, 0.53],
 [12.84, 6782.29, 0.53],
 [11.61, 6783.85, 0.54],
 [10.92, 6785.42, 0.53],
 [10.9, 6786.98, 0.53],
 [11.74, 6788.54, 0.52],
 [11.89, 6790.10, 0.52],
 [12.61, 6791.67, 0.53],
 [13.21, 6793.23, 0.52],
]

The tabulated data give 2.7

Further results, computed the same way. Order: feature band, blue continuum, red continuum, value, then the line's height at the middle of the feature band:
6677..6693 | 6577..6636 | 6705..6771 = 1.63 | 14.8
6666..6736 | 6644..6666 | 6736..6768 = 2.12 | 13.8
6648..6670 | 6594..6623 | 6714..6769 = 1.93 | 16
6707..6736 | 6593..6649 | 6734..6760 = 2.74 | 13.8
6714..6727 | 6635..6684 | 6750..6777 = 2.23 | 14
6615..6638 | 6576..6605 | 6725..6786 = 0.52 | 17.2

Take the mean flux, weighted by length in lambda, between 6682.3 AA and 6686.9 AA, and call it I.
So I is 11.9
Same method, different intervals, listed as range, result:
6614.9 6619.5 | 17.5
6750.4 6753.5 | 12.8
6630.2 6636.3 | 17.3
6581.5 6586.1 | 16.9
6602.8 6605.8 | 18.1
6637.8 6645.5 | 16.1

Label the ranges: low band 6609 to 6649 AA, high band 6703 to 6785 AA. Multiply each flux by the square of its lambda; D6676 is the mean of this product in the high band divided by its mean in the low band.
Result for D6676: 0.79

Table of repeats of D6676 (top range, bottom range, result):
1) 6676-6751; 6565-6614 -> 0.73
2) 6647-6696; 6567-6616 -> 0.79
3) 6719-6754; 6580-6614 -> 0.70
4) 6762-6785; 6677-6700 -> 1.04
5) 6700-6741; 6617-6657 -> 0.82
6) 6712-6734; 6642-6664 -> 0.82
